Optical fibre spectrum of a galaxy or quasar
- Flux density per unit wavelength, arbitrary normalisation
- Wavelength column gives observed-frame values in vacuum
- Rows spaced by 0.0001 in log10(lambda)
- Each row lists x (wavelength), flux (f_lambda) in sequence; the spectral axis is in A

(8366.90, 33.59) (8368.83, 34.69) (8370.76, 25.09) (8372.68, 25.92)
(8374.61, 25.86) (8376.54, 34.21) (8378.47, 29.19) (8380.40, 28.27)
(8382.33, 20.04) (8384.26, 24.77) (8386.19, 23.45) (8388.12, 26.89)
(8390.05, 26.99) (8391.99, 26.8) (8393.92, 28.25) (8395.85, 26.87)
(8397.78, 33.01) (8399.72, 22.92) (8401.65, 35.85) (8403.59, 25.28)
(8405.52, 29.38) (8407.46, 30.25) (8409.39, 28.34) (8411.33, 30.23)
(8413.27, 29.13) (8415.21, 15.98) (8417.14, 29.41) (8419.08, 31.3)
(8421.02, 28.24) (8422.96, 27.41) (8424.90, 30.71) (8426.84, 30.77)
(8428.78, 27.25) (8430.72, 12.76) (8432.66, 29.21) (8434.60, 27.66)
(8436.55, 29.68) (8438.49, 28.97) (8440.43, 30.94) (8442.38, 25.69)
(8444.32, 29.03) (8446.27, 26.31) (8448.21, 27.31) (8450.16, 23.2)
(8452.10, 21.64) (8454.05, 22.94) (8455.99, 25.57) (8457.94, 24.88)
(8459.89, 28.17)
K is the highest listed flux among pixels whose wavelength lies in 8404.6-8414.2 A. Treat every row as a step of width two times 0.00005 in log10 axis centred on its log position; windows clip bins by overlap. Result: 30.25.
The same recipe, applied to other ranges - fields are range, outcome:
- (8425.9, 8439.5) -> 30.77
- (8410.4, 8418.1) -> 30.23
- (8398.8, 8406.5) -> 35.85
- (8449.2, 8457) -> 25.57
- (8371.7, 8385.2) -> 34.21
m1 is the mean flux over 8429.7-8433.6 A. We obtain 21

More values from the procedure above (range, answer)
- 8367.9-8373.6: 28.6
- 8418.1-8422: 29.7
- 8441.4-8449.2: 27.1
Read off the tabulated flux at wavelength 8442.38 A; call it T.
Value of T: 25.69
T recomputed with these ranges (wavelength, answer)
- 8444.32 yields 29.03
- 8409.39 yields 28.34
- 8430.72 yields 12.76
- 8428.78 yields 27.25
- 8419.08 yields 31.3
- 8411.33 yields 30.23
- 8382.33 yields 20.04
